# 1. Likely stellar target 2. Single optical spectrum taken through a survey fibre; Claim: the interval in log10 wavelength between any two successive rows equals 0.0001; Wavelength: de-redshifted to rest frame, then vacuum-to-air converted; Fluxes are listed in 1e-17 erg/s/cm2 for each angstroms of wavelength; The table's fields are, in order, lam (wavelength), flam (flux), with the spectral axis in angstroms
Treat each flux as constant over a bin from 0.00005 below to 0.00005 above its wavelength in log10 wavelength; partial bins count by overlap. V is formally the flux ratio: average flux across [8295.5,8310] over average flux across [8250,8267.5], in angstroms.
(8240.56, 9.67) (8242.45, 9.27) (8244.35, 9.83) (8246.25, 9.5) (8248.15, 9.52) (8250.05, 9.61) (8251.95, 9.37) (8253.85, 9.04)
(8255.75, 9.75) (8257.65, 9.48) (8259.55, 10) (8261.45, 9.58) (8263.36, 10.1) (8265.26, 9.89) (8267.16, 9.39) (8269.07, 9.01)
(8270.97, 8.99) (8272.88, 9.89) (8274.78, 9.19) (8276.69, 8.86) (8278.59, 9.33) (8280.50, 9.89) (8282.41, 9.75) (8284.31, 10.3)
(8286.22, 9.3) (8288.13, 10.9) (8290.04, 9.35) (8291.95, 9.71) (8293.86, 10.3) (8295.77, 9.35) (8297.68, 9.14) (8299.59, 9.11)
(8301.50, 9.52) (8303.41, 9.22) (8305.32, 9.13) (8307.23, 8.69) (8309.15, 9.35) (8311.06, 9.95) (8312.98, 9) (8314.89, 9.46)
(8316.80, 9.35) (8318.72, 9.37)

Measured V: 1.0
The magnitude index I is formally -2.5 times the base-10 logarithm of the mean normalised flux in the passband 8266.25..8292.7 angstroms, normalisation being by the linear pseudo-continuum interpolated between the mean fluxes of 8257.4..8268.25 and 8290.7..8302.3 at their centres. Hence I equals 0.01 mag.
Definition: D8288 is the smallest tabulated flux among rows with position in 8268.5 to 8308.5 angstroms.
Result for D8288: 8.69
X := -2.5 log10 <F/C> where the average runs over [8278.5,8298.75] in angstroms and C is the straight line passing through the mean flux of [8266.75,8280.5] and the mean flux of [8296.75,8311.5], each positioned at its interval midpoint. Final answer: -0.06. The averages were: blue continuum 9.27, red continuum 9.24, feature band 9.77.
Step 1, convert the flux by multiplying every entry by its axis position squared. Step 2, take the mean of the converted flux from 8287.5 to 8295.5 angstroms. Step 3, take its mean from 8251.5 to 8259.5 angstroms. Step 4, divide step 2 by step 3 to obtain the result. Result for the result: 1.1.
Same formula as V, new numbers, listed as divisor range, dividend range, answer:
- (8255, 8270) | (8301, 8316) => 0.96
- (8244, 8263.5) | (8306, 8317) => 0.97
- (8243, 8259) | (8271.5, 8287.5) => 1.01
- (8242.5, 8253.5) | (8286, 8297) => 1.03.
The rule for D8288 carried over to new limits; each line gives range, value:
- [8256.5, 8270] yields 9.01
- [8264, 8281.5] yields 8.86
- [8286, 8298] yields 9.14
